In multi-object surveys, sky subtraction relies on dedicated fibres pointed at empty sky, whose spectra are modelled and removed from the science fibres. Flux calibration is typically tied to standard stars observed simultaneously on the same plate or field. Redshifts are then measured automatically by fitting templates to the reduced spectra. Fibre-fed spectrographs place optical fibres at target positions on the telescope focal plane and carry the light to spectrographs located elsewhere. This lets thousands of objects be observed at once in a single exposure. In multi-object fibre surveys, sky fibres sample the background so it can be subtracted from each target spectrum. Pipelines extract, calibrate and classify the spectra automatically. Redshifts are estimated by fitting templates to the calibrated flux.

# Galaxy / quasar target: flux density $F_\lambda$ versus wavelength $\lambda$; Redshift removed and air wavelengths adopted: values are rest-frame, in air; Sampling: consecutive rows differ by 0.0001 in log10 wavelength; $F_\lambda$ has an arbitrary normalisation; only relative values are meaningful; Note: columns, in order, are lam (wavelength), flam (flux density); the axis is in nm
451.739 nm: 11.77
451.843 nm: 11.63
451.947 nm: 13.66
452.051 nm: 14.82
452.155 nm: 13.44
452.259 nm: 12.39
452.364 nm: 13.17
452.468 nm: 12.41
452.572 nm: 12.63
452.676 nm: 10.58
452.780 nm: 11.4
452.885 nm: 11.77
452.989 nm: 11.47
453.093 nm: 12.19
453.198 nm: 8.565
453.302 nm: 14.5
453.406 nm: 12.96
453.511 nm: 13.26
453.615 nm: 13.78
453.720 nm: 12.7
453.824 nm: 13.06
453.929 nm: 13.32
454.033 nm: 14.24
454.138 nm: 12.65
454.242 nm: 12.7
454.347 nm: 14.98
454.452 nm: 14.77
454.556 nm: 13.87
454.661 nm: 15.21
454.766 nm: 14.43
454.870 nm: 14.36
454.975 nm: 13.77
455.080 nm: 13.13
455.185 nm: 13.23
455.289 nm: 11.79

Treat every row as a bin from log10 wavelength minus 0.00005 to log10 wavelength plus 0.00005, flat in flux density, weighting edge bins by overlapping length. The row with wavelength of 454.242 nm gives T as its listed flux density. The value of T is 12.7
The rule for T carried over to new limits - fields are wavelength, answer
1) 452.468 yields 12.41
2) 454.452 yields 14.77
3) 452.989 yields 11.47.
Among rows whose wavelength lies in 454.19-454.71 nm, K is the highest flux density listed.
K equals 15.21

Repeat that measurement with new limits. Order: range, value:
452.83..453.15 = 12.19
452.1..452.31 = 13.44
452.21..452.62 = 13.17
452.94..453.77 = 14.5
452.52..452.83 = 12.63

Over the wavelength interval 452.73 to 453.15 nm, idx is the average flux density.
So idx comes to 11.7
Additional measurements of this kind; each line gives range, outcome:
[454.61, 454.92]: 14.7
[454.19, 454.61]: 14.1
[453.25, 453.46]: 13.7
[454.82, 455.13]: 13.7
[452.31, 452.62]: 12.7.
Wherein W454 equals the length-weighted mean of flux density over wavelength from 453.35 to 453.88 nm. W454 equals 13.2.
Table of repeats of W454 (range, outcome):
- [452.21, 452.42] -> 12.7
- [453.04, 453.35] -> 11.7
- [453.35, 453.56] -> 13.1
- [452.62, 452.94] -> 11.3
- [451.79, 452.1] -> 13.4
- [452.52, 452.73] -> 11.6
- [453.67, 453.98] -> 13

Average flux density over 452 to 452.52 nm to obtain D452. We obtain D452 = 13.2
